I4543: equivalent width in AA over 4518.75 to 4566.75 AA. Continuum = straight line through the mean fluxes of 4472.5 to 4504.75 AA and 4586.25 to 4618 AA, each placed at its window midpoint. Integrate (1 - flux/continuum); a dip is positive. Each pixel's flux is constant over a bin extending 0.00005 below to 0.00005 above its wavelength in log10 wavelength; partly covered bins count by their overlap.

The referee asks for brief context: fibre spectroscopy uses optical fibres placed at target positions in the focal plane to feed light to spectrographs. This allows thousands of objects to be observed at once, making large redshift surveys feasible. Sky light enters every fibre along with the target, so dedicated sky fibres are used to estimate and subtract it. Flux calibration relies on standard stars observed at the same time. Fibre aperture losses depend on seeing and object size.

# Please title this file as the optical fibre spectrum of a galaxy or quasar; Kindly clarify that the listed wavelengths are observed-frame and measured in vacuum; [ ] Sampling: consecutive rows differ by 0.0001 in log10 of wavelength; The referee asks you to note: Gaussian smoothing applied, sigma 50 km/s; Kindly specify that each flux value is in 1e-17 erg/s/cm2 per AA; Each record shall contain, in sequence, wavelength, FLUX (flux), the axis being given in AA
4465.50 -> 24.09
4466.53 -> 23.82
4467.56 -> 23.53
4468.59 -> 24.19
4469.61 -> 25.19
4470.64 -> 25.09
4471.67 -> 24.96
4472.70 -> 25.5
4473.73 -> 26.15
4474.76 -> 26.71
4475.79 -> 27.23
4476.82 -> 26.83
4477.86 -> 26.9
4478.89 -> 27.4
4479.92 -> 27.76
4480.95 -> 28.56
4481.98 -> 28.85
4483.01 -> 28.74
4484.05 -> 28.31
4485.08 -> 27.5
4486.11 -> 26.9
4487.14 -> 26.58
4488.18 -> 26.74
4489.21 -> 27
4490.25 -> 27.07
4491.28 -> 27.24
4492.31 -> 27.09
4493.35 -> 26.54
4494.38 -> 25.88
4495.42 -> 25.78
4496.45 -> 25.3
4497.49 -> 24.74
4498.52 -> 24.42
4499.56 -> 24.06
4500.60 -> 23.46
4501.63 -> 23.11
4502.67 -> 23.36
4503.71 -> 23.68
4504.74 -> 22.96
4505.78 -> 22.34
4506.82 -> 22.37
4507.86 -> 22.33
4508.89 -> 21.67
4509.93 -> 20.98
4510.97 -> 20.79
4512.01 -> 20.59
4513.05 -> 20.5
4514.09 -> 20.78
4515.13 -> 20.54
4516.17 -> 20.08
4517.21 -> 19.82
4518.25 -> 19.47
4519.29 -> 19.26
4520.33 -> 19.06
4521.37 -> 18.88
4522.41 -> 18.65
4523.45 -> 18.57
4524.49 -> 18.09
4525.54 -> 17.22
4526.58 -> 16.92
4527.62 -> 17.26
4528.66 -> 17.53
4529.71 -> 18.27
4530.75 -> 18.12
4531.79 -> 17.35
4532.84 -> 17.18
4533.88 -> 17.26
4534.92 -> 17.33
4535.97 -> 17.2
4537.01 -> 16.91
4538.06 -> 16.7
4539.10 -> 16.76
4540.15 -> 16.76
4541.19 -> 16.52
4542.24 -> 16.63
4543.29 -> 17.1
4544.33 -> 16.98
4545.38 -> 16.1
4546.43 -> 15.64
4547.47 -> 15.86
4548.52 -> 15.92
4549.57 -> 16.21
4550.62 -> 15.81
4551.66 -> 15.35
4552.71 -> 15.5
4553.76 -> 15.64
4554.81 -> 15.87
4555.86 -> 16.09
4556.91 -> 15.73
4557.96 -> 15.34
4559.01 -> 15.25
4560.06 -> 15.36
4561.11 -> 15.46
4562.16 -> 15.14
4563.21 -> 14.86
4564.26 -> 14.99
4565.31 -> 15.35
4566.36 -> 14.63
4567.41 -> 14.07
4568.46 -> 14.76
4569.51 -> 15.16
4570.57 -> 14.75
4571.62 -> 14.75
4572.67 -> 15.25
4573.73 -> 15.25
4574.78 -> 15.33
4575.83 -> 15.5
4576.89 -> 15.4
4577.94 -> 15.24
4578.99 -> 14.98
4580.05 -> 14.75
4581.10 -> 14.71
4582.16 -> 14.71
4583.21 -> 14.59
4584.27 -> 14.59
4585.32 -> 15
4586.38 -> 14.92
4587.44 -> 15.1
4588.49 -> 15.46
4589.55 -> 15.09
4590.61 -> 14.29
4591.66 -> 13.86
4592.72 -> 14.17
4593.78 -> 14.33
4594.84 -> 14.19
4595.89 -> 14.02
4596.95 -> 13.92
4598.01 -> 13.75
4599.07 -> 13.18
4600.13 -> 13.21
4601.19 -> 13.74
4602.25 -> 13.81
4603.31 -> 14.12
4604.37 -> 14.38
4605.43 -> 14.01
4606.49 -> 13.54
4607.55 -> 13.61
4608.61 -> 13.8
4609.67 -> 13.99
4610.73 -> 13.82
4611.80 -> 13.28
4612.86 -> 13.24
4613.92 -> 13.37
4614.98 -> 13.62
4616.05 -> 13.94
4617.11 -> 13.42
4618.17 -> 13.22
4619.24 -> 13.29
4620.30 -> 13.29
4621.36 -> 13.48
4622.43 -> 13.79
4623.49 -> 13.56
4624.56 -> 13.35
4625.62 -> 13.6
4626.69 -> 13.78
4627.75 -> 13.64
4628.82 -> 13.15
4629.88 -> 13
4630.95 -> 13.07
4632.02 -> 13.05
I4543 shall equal 8.8 AA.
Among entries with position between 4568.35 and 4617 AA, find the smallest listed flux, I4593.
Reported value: 13.18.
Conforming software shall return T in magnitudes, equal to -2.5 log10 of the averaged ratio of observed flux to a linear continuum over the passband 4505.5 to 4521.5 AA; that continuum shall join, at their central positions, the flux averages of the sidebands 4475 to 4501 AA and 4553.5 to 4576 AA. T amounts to 0.11 mag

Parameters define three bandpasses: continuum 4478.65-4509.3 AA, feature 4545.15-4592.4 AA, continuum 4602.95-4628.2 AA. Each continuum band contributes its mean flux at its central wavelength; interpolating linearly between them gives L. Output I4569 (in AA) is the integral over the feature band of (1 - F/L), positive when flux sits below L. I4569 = 7.77 AA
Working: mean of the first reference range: 25.6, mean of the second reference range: 13.6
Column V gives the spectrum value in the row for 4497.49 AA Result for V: 24.74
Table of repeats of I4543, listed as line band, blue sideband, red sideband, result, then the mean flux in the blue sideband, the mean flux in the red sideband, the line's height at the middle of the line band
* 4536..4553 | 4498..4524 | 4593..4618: 2.1 AA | 21.3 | 13.7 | 18.6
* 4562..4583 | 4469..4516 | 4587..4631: 2.8 AA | 25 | 13.8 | 17.3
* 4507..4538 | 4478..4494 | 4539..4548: 2.4 AA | 27.5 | 16.5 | 20.5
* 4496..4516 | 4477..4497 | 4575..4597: 1.9 AA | 27.1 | 14.7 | 24.8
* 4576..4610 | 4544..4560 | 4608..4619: -0.1 AA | 15.8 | 13.6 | 14.3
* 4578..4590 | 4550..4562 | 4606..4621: -0.3 AA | 15.6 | 13.5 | 14.6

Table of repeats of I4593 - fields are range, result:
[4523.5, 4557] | 15.35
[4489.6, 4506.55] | 22.34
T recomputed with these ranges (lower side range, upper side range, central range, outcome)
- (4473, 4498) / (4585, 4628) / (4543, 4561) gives 0.24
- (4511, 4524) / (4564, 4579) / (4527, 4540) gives 0.06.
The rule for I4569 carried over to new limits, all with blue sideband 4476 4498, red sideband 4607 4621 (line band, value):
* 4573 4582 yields 1.2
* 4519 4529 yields 2.2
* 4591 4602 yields 1.1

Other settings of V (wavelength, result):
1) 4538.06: 16.7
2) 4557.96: 15.34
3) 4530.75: 18.12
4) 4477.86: 26.9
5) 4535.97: 17.2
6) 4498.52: 24.42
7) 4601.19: 13.74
